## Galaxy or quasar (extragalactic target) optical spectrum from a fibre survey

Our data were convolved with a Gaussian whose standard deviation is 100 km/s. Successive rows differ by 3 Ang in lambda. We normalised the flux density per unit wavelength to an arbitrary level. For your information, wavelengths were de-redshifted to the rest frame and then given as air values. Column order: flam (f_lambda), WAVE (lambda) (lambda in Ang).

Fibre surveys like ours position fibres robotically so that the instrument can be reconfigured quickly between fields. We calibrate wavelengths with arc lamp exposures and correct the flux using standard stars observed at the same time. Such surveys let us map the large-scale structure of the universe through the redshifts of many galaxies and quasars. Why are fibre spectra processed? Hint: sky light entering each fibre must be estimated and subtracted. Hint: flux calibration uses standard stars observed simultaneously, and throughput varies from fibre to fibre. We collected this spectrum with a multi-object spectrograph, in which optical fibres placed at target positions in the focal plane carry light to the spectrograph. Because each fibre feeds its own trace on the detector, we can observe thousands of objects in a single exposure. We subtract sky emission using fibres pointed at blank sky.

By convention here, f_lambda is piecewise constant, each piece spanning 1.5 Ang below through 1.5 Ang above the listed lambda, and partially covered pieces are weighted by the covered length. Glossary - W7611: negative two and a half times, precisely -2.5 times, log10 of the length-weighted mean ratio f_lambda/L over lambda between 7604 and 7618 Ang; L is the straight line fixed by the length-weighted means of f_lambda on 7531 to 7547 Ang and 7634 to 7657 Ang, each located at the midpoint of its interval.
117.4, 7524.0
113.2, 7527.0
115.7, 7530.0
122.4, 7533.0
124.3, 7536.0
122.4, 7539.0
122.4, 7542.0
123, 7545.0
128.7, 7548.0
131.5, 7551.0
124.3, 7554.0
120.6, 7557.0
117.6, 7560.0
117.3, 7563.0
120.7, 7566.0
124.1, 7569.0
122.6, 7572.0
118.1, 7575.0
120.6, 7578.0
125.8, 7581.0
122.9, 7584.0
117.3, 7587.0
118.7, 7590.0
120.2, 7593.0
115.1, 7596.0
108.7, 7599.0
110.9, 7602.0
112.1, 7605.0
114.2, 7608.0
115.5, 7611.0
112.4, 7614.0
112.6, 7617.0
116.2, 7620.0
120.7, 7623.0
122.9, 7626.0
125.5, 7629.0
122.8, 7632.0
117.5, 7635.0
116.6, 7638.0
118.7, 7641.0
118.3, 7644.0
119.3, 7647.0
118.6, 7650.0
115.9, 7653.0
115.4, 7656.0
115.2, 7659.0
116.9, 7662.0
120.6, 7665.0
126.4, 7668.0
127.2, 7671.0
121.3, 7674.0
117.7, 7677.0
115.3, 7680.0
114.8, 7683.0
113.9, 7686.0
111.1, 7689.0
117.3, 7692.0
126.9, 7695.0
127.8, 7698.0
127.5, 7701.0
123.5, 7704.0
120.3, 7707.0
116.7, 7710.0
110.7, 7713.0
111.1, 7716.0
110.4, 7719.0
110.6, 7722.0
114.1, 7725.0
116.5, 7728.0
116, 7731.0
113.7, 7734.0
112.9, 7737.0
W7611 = 0.055 mag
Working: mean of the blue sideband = 123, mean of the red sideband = 118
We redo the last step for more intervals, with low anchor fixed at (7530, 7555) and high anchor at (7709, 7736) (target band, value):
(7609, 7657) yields 0.01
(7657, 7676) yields -0.04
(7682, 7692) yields 0.02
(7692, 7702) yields -0.10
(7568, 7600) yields 0.02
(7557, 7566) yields 0.04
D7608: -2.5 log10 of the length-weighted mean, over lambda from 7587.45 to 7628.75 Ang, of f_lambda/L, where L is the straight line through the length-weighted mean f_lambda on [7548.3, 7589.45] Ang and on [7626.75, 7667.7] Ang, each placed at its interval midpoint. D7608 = 0.043 mag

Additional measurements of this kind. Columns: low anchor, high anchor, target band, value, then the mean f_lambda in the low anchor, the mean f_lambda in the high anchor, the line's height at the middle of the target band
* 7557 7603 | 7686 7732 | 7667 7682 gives -0.03 mag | 119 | 117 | 118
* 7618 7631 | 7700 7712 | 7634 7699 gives 0.02 mag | 121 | 121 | 121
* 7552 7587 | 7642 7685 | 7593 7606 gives 0.07 mag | 121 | 119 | 120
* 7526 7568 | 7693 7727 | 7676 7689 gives 0.04 mag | 122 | 118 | 119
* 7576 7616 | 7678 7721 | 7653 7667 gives 0.00 mag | 116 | 118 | 117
